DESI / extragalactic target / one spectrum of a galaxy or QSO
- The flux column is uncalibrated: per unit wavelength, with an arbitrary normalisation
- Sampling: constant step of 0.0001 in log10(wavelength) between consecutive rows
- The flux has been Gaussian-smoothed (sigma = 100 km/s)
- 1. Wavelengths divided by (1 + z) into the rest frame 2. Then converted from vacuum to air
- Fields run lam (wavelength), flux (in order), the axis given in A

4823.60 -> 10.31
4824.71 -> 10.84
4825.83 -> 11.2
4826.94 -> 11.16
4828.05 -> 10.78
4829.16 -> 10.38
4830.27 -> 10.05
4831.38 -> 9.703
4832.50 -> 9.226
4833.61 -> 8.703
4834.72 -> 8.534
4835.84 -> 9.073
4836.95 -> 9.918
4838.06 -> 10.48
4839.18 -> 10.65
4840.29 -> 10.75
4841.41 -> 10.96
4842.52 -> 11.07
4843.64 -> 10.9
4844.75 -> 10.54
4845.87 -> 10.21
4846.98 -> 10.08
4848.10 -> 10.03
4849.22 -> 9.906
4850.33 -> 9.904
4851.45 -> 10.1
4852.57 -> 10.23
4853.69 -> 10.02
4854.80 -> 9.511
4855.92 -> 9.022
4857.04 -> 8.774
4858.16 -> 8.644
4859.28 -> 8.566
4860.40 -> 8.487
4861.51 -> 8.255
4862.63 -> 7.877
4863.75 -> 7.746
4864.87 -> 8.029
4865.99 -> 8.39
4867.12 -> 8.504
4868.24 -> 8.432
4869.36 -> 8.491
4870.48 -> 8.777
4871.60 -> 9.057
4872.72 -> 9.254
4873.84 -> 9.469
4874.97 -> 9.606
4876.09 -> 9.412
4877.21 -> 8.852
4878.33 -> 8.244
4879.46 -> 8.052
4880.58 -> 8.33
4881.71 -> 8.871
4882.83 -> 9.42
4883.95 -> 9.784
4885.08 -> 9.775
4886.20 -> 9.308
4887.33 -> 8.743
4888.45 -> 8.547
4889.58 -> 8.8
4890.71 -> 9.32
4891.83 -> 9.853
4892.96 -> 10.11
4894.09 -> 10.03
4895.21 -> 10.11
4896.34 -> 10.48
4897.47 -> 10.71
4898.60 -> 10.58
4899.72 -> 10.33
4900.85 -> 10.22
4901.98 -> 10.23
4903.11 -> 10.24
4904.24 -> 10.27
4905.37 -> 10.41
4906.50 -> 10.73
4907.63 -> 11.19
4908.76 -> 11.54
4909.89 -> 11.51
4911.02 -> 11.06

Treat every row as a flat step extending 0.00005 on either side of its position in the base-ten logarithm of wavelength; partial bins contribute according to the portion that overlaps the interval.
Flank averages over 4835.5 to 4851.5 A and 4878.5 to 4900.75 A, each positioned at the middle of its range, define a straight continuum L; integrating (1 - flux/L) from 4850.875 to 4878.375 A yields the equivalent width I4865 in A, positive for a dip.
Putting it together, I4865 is 2.98 A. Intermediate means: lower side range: 10.3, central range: 8.88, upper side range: 9.53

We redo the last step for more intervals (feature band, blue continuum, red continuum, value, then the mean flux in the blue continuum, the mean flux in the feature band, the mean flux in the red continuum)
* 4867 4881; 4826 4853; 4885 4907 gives 1.7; 10.2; 8.82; 9.94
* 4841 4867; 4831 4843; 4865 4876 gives -0.1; 9.91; 9.42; 8.87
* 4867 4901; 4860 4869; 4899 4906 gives -0.2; 8.22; 9.34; 10.3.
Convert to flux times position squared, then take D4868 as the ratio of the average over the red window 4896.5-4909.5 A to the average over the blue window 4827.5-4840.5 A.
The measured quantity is 1.1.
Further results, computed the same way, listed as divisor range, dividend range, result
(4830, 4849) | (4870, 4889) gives 0.91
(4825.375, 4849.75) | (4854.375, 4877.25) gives 0.86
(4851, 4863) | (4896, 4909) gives 1.19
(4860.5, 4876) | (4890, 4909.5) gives 1.22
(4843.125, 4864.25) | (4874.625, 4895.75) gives 0.99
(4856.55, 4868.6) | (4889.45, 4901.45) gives 1.23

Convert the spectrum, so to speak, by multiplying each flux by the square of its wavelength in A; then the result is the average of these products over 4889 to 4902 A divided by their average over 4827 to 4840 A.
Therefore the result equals 1.0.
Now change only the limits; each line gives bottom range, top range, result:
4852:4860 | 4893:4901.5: 1.14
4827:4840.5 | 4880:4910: 1.03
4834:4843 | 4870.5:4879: 0.91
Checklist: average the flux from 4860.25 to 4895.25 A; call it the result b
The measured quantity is 8.93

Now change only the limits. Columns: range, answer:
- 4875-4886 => 9.02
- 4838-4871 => 9.43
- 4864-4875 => 8.73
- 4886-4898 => 9.64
